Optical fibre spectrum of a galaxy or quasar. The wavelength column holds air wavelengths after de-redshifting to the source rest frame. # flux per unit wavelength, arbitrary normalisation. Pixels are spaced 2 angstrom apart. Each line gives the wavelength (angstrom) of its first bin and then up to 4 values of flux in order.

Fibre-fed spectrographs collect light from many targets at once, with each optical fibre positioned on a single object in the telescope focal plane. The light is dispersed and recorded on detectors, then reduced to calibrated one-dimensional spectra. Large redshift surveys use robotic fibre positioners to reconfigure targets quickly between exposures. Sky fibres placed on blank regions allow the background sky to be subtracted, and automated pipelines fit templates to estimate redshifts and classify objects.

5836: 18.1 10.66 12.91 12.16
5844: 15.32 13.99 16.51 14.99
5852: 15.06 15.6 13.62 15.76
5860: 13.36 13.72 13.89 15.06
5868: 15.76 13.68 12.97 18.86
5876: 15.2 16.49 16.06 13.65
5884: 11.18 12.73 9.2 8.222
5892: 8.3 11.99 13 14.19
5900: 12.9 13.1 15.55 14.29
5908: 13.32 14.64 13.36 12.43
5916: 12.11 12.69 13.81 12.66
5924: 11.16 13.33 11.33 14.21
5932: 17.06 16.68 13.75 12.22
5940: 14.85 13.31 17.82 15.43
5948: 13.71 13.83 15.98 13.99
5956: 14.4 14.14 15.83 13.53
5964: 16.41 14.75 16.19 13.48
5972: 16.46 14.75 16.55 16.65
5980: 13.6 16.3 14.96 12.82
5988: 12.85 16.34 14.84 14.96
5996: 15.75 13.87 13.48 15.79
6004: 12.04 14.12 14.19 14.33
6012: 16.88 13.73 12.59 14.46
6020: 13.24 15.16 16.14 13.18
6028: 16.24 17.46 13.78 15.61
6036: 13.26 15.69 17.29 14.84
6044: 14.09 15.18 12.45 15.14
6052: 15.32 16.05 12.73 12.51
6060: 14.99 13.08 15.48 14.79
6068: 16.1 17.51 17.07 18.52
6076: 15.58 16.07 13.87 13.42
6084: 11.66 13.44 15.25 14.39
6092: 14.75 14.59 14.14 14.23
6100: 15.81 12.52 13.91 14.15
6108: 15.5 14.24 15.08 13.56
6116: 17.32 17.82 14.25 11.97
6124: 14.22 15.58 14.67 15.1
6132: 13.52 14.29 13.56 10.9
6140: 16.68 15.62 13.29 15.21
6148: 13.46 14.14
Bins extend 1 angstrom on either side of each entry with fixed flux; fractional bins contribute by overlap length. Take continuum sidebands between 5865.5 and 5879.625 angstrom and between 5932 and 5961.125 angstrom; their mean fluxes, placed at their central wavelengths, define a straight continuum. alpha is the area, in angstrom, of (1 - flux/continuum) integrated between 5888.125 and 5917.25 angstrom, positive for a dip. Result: 5.0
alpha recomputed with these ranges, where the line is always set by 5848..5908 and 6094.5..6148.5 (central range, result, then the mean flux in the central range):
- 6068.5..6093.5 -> -1.4 angstrom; 15.1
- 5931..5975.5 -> -3.1 angstrom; 15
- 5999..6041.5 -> -1.5 angstrom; 14.7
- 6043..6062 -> 0.1 angstrom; 14.2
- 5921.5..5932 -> 0.7 angstrom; 13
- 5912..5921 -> 0.7 angstrom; 12.8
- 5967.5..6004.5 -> -2.0 angstrom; 14.8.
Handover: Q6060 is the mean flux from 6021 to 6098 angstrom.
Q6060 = 14.9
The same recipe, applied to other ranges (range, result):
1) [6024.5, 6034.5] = 15.3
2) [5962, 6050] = 14.8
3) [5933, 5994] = 14.9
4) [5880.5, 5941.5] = 13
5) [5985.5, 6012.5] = 14.4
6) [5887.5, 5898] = 10.6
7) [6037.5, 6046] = 15.4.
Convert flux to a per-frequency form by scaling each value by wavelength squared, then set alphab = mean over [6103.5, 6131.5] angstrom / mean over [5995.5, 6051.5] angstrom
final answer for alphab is 1.04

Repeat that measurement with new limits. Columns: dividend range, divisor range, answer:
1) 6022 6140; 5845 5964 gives 1.12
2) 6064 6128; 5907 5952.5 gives 1.13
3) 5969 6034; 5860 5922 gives 1.14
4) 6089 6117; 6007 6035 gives 1.01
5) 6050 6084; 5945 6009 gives 1.05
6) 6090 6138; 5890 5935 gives 1.18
